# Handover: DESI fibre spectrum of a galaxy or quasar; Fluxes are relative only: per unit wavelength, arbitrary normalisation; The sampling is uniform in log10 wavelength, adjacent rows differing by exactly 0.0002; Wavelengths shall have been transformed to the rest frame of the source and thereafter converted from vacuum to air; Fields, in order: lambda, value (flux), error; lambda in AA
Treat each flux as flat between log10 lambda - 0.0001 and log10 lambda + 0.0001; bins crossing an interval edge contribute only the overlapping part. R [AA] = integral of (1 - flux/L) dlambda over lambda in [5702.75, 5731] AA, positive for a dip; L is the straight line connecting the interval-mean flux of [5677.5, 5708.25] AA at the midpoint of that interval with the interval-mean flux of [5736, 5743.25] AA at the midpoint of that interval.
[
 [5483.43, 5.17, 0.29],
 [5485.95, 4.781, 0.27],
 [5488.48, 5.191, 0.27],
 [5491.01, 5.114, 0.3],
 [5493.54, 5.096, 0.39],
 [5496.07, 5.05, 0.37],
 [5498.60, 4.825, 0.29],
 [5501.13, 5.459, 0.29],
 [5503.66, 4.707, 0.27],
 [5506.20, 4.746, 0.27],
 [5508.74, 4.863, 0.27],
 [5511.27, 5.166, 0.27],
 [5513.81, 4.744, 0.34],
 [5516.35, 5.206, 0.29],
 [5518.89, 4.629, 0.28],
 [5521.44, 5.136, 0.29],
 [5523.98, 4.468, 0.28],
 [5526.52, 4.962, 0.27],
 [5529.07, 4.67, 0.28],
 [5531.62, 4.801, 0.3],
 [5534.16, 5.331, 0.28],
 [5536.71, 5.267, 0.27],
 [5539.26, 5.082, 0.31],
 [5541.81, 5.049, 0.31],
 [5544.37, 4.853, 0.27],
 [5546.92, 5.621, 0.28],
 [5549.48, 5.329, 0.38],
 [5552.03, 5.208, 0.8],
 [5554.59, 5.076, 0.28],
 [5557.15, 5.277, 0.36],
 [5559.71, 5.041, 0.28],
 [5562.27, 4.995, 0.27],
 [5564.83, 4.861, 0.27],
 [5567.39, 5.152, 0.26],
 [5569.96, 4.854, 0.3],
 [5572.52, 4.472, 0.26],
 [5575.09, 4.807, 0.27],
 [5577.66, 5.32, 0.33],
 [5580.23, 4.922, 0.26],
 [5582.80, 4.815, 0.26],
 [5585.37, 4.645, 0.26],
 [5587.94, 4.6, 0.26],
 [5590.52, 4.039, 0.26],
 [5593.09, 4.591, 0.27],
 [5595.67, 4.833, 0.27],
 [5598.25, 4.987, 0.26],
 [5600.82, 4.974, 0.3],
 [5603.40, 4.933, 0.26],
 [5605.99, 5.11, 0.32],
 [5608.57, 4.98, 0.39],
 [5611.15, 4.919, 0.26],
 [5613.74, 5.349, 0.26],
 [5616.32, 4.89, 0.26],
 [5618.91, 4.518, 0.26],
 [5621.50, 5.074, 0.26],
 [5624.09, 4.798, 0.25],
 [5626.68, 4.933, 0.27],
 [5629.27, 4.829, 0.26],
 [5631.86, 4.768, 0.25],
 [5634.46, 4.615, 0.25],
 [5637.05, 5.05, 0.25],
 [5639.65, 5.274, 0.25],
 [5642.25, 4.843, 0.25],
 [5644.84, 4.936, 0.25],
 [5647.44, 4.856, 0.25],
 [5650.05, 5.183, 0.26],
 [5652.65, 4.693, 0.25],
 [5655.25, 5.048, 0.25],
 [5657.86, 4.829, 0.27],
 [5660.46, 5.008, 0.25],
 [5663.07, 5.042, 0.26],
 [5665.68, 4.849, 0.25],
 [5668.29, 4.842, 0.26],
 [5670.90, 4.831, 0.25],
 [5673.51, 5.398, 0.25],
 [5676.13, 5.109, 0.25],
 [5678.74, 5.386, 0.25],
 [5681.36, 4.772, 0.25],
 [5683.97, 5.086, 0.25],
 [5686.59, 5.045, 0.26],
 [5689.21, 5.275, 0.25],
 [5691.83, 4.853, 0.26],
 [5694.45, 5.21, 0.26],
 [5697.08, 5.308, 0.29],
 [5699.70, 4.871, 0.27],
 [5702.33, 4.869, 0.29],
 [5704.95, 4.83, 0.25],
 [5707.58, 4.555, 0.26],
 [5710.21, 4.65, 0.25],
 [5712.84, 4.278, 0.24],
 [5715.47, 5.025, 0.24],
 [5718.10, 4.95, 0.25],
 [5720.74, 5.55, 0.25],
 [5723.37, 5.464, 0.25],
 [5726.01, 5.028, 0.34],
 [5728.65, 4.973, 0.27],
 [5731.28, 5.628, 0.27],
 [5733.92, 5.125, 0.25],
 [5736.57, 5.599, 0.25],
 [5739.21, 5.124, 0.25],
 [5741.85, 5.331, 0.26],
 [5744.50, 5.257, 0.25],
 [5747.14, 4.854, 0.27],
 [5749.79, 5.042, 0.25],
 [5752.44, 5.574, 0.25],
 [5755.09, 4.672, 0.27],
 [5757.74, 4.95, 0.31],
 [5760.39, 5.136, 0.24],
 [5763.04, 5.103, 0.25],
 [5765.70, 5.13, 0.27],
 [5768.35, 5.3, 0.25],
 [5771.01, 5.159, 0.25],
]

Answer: 1.2 AA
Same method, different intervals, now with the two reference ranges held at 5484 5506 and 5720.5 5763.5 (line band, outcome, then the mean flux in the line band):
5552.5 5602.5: 2.1 AA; 4.86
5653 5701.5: 1.1 AA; 5.03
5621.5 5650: 1.2 AA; 4.91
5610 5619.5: 0.3 AA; 4.95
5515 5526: 0.4 AA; 4.87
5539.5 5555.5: -0.4 AA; 5.18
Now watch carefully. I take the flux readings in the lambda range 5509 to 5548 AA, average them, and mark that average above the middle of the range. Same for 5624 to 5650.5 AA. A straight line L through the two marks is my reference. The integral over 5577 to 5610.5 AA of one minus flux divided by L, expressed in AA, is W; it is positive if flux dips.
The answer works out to 0.9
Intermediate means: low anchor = 4.99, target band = 4.82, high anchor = 4.91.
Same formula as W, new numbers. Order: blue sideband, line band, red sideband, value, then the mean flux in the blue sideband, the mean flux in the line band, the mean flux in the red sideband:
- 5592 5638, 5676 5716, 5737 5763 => 0.7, 4.9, 4.94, 5.12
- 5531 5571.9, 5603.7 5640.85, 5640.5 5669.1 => 0.4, 5.11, 4.93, 4.93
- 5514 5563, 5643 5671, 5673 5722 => 0.5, 5.05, 4.92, 4.99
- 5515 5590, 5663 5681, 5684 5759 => 0.0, 4.97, 5.05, 5.07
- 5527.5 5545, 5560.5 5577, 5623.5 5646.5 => 0.3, 5.01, 4.88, 4.9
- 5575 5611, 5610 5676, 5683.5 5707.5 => -0.3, 4.83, 4.94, 5.01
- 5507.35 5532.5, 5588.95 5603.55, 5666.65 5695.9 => 0.7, 4.86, 4.71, 5.07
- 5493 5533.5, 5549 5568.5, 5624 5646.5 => -0.8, 4.91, 5.11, 4.9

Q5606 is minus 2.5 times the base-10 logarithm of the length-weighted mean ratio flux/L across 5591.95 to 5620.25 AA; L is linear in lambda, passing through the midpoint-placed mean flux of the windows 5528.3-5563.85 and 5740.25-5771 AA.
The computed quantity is 0.04 mag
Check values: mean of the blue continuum 5.12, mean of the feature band 4.92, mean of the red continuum 5.12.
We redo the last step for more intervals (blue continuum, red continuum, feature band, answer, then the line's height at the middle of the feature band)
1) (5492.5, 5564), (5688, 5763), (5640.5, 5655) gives 0.03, 5.05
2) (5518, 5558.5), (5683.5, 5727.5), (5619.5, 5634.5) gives 0.04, 5.02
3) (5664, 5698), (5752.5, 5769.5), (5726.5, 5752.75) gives -0.03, 5.08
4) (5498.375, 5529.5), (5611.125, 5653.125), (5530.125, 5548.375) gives -0.05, 4.9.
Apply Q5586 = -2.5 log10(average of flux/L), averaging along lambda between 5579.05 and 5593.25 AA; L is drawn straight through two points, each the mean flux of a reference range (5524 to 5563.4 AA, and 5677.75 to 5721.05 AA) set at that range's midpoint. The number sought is 0.10 mag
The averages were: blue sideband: 5.08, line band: 4.6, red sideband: 4.95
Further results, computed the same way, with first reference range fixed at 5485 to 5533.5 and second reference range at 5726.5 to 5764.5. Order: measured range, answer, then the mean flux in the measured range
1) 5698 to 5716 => 0.09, 4.73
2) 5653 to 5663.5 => 0.03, 4.95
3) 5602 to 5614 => 0.00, 5.03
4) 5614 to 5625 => 0.04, 4.87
